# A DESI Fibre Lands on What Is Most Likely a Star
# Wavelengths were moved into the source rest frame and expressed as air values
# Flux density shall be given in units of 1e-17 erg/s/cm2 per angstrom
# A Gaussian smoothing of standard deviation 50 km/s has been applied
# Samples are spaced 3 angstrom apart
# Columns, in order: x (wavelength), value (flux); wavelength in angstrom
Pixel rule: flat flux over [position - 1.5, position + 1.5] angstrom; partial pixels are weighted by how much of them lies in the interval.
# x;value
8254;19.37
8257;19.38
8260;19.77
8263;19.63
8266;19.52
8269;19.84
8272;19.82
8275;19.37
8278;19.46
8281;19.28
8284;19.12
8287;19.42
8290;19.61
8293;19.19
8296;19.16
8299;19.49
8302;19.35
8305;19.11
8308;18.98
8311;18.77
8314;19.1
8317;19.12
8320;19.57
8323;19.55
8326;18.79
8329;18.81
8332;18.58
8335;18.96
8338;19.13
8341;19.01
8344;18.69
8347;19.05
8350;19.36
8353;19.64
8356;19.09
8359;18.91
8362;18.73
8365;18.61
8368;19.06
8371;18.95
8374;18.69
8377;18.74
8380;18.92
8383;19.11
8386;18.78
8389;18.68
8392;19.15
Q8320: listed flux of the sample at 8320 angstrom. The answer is 19.57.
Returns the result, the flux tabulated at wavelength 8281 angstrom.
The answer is 19.28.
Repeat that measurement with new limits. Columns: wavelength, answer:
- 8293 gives 19.19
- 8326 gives 18.79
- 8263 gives 19.63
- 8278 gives 19.46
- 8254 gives 19.37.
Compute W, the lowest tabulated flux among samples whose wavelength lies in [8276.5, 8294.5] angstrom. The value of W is 19.12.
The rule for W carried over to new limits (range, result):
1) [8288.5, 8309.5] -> 18.98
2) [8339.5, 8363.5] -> 18.69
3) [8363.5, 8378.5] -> 18.61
